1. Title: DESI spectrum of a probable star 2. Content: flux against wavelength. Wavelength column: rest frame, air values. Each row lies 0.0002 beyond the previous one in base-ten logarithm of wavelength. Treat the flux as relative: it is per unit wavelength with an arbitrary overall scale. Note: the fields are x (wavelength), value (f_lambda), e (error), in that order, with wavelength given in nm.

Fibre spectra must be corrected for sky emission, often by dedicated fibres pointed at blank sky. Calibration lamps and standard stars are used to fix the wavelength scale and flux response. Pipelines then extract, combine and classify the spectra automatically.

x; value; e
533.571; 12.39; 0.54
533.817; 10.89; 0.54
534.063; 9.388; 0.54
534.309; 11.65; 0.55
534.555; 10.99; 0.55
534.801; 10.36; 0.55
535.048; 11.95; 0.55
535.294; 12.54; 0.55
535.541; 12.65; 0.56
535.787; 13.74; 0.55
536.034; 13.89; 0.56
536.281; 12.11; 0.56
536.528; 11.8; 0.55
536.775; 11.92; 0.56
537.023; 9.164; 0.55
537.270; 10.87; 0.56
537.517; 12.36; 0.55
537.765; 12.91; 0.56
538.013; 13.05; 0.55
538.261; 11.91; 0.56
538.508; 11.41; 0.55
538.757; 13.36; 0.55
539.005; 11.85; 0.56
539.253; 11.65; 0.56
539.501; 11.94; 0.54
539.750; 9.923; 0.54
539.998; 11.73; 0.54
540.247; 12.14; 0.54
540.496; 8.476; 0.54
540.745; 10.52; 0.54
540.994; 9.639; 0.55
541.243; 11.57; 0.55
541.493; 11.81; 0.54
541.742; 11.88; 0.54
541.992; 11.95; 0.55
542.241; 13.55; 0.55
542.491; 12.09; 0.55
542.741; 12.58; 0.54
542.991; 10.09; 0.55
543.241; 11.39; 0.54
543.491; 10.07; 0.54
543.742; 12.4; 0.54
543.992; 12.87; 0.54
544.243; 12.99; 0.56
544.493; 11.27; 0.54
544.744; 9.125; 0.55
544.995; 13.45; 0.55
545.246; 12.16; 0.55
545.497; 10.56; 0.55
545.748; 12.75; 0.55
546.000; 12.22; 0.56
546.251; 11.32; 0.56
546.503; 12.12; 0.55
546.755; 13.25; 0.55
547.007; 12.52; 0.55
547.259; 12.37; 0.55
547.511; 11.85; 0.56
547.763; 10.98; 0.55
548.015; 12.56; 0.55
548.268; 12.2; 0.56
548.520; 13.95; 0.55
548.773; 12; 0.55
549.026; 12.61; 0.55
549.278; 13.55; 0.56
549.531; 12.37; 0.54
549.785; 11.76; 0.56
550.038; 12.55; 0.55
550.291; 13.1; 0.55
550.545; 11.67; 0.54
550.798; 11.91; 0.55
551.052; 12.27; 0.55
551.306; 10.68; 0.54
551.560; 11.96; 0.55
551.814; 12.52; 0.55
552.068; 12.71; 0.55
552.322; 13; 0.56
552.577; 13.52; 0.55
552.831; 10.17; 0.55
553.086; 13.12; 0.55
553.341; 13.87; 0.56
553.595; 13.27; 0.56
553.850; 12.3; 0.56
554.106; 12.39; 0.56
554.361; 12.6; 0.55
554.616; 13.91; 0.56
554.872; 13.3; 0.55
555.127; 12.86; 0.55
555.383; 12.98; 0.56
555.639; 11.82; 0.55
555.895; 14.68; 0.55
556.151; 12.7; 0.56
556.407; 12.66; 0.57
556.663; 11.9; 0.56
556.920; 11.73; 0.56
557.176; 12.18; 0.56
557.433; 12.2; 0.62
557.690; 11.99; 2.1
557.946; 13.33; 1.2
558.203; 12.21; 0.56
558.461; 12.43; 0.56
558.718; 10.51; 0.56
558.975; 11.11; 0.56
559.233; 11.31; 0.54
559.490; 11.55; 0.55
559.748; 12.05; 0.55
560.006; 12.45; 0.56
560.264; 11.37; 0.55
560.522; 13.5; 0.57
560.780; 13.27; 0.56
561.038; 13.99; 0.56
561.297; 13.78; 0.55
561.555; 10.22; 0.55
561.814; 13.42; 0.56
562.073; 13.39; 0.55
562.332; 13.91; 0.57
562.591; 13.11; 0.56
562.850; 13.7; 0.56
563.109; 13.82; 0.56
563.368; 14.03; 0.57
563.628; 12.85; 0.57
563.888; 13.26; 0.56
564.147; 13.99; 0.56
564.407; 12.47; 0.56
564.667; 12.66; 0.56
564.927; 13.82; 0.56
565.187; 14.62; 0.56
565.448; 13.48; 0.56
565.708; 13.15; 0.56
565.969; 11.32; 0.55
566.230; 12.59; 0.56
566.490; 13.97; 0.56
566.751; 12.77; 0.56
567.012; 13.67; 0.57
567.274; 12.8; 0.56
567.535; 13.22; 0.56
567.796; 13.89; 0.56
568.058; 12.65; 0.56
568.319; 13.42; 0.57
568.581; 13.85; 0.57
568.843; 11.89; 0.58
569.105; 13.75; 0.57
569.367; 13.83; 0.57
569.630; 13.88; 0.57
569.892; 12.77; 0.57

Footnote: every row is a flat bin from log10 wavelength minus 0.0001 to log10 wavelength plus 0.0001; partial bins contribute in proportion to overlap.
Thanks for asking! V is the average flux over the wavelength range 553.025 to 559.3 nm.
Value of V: 12.5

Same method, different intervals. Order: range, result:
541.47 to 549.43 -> 12.1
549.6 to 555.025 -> 12.5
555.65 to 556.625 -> 13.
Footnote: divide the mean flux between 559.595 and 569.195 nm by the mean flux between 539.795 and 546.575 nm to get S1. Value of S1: 1.14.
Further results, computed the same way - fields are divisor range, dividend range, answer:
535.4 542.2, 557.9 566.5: 1.09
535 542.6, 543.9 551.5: 1.03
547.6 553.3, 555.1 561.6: 1.00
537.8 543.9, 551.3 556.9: 1.10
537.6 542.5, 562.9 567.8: 1.14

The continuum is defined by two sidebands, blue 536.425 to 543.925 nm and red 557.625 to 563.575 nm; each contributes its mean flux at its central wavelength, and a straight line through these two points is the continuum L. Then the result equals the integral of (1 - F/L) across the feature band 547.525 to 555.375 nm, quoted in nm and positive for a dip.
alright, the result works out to -0.239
